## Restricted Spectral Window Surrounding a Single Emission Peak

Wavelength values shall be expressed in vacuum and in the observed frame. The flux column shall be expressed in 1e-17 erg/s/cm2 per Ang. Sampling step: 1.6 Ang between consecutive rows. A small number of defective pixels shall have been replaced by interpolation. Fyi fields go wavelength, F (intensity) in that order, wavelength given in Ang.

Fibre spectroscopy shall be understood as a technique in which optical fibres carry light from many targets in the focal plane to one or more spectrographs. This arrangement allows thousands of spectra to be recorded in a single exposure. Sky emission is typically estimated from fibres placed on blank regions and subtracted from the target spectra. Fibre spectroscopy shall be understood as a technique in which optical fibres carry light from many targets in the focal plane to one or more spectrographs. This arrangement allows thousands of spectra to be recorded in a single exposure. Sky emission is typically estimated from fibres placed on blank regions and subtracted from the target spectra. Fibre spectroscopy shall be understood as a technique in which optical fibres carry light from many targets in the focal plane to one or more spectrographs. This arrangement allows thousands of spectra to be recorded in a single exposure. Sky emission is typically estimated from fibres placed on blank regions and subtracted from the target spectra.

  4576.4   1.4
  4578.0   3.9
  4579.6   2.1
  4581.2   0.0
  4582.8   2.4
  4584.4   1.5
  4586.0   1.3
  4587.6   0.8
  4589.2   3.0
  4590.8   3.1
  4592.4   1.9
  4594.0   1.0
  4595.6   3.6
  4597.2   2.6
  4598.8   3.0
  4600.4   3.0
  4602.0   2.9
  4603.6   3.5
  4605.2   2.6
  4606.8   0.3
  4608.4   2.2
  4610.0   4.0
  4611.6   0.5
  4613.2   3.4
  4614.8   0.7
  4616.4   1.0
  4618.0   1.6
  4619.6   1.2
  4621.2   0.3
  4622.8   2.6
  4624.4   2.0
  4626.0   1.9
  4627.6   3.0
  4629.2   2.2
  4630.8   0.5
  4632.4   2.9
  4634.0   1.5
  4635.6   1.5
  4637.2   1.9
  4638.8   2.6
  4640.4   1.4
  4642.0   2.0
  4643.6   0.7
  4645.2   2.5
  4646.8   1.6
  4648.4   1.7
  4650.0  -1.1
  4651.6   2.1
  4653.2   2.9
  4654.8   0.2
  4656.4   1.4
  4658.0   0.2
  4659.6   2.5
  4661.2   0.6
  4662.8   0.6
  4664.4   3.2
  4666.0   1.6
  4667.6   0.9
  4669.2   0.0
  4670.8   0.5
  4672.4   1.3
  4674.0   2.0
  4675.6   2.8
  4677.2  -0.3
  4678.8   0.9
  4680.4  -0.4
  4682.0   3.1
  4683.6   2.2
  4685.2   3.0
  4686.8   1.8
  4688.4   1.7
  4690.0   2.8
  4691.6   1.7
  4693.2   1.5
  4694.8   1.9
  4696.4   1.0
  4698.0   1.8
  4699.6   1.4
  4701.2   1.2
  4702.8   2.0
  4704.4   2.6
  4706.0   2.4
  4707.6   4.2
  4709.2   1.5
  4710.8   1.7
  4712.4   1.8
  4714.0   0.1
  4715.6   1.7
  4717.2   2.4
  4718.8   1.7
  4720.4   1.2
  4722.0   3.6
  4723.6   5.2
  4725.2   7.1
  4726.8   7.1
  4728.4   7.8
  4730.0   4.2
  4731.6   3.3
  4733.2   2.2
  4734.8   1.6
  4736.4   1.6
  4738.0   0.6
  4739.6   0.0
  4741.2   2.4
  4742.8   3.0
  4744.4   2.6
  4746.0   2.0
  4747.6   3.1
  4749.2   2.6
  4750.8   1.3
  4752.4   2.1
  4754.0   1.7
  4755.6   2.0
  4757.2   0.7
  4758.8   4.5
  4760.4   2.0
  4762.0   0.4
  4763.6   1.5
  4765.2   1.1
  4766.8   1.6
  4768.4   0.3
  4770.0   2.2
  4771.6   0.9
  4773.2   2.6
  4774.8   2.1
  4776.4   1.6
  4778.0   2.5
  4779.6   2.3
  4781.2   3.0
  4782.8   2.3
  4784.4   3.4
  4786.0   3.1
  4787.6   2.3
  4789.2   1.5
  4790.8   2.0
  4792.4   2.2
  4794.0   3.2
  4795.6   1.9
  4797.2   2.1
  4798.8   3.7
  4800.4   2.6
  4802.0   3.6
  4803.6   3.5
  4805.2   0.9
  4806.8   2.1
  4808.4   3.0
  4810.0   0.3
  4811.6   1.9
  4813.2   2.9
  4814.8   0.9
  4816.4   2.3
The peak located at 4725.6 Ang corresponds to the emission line [O II] 3727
